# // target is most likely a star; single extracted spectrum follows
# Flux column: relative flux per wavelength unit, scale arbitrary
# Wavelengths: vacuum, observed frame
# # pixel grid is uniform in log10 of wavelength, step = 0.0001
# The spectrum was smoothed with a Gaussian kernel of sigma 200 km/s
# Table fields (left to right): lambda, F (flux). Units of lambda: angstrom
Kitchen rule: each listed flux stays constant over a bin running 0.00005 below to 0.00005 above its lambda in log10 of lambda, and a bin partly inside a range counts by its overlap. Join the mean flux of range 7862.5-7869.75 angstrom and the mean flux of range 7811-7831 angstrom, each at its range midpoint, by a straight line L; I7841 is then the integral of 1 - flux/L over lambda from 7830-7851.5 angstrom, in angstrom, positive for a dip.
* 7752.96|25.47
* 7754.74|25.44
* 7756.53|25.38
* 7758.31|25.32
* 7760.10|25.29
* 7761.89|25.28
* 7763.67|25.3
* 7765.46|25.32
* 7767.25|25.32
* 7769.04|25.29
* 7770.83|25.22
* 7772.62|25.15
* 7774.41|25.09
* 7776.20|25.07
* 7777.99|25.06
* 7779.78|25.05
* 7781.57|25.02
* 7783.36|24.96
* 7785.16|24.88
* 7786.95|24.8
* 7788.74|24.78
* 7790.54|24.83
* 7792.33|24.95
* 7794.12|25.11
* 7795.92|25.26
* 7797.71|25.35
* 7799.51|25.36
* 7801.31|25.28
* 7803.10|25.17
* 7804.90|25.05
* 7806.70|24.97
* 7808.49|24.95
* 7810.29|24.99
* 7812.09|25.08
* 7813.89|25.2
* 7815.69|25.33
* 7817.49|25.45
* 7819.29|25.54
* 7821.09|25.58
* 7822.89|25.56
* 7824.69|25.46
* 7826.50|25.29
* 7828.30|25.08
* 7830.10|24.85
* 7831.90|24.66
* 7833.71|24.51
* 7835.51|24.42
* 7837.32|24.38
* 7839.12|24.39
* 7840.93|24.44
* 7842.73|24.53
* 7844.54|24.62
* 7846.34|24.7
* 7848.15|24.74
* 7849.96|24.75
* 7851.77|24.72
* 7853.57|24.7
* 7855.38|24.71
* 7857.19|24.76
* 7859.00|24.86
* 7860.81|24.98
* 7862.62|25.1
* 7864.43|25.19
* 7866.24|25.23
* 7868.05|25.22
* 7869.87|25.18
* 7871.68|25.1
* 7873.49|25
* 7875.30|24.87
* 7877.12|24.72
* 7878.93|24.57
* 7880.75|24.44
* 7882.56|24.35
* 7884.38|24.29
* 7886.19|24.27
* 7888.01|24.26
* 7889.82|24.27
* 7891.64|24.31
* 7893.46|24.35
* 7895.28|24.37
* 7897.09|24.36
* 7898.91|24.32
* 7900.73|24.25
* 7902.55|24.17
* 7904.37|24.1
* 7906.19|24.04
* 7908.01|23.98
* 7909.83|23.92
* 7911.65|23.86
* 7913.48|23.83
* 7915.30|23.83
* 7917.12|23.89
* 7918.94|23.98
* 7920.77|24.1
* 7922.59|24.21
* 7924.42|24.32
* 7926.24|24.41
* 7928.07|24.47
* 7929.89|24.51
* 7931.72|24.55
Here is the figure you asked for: 0.6 angstrom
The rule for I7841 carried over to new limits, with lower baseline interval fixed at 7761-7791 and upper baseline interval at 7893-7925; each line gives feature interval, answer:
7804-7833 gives -0.5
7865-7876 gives -0.3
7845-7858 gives -0.1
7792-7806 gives -0.2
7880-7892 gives 0.0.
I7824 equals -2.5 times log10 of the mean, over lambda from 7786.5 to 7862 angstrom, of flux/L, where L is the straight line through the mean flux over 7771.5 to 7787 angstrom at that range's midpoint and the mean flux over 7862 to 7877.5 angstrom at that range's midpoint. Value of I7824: 0.00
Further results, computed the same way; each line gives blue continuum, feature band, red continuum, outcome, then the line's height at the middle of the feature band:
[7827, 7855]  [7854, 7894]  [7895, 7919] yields -0.02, 24.4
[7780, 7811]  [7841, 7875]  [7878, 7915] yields -0.02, 24.5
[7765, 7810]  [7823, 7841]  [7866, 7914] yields 0.00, 24.8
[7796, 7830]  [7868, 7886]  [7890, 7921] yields -0.01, 24.5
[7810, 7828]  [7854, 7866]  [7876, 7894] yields -0.01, 24.7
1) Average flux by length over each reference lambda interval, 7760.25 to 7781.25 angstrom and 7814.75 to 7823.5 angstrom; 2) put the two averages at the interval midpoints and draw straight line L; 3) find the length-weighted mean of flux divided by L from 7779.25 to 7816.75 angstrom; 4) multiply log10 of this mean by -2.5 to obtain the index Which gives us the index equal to 0.01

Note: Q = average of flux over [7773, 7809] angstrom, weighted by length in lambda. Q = 25.1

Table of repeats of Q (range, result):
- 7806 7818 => 25.1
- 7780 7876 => 25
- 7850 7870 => 24.9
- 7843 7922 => 24.5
